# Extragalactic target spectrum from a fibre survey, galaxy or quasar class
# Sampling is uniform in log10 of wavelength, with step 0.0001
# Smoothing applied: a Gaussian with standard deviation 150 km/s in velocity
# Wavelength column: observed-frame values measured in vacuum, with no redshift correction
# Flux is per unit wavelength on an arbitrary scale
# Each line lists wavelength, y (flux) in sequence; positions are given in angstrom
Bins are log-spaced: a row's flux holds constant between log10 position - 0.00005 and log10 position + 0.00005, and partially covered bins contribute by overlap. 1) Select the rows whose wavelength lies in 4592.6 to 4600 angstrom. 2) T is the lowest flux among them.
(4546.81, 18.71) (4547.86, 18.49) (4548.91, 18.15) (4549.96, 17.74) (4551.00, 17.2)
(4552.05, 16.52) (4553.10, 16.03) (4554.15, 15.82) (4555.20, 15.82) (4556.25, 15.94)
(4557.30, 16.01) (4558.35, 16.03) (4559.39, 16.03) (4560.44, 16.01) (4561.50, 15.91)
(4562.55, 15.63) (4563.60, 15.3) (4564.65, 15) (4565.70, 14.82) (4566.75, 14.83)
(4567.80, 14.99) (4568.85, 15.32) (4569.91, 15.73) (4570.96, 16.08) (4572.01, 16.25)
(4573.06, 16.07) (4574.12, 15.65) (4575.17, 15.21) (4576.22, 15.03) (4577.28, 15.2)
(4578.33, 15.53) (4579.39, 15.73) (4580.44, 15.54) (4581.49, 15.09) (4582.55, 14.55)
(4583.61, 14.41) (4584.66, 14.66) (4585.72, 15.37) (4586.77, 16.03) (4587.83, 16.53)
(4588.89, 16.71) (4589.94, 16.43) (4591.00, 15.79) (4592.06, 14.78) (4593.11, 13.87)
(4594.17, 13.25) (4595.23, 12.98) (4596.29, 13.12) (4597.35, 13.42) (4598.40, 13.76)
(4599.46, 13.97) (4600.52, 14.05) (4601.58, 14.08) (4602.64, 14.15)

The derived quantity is 12.98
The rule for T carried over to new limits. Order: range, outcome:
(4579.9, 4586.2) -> 14.41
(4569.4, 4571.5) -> 15.73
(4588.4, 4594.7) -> 13.25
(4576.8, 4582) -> 15.09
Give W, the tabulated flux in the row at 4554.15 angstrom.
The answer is 15.82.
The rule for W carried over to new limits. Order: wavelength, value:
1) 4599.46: 13.97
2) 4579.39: 15.73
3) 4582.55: 14.55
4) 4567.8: 14.99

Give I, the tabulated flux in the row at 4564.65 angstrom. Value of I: 15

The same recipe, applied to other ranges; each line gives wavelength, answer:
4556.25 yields 15.94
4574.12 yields 15.65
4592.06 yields 14.78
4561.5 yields 15.91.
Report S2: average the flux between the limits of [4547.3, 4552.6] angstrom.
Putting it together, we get 17.6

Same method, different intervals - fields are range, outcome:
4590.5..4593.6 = 14.8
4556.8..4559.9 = 16.1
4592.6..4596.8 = 13.3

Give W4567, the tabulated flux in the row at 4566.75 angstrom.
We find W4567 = 14.83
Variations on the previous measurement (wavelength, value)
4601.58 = 14.08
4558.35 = 16.03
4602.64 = 14.15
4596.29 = 13.12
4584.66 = 14.66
